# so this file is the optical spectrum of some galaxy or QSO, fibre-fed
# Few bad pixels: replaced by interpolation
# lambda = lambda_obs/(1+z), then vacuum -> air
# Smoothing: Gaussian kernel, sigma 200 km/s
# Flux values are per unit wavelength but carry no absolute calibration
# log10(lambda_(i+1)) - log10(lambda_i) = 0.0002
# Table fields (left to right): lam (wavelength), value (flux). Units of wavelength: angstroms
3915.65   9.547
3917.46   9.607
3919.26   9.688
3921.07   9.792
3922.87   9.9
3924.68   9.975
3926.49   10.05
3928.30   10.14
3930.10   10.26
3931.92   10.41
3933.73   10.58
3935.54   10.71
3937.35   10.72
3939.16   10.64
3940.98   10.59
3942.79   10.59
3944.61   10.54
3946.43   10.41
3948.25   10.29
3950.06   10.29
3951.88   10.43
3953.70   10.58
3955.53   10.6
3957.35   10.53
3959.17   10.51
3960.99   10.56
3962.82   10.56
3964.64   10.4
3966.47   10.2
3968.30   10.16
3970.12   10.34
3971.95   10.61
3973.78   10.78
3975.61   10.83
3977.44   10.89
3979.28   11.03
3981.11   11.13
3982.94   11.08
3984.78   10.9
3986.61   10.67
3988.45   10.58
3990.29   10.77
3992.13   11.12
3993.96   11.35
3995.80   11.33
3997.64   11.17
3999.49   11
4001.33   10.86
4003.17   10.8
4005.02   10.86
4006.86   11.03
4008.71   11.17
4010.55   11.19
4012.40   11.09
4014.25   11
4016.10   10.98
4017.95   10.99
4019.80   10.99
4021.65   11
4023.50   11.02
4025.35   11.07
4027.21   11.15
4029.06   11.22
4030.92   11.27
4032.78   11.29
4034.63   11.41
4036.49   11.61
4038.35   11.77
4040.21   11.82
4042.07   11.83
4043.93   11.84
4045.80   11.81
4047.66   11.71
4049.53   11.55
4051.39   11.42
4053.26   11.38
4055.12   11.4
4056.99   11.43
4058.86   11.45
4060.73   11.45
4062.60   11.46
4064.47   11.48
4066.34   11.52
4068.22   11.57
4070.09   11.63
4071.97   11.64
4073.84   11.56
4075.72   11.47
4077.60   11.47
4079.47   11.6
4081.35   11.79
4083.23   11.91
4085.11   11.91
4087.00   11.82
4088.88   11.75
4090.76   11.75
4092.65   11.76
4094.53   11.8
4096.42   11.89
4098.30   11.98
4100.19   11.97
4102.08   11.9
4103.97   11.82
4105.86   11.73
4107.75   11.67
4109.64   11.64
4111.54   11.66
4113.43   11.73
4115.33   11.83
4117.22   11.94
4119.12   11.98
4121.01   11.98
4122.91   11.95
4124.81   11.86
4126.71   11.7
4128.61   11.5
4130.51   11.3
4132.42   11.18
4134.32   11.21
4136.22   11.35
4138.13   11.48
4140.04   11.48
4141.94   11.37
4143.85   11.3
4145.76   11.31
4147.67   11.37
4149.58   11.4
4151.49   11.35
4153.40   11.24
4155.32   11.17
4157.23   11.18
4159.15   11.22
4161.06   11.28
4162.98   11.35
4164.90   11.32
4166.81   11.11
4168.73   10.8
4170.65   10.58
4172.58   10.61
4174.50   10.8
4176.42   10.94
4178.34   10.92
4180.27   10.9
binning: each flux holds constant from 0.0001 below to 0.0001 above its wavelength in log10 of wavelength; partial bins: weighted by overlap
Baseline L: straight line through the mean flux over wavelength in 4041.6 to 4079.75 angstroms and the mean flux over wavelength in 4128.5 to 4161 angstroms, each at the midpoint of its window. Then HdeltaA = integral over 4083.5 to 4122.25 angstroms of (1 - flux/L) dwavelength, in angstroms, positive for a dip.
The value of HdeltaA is -1.3 angstroms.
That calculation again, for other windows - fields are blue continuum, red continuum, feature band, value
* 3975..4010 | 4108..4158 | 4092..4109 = -0.7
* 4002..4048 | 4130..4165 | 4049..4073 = -0.4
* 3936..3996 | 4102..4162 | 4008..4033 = -0.3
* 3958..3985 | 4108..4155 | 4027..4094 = -2.6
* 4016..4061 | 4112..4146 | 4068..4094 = -0.5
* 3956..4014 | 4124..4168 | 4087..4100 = -0.8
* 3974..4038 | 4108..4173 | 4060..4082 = -0.6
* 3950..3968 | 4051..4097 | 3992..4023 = -0.3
